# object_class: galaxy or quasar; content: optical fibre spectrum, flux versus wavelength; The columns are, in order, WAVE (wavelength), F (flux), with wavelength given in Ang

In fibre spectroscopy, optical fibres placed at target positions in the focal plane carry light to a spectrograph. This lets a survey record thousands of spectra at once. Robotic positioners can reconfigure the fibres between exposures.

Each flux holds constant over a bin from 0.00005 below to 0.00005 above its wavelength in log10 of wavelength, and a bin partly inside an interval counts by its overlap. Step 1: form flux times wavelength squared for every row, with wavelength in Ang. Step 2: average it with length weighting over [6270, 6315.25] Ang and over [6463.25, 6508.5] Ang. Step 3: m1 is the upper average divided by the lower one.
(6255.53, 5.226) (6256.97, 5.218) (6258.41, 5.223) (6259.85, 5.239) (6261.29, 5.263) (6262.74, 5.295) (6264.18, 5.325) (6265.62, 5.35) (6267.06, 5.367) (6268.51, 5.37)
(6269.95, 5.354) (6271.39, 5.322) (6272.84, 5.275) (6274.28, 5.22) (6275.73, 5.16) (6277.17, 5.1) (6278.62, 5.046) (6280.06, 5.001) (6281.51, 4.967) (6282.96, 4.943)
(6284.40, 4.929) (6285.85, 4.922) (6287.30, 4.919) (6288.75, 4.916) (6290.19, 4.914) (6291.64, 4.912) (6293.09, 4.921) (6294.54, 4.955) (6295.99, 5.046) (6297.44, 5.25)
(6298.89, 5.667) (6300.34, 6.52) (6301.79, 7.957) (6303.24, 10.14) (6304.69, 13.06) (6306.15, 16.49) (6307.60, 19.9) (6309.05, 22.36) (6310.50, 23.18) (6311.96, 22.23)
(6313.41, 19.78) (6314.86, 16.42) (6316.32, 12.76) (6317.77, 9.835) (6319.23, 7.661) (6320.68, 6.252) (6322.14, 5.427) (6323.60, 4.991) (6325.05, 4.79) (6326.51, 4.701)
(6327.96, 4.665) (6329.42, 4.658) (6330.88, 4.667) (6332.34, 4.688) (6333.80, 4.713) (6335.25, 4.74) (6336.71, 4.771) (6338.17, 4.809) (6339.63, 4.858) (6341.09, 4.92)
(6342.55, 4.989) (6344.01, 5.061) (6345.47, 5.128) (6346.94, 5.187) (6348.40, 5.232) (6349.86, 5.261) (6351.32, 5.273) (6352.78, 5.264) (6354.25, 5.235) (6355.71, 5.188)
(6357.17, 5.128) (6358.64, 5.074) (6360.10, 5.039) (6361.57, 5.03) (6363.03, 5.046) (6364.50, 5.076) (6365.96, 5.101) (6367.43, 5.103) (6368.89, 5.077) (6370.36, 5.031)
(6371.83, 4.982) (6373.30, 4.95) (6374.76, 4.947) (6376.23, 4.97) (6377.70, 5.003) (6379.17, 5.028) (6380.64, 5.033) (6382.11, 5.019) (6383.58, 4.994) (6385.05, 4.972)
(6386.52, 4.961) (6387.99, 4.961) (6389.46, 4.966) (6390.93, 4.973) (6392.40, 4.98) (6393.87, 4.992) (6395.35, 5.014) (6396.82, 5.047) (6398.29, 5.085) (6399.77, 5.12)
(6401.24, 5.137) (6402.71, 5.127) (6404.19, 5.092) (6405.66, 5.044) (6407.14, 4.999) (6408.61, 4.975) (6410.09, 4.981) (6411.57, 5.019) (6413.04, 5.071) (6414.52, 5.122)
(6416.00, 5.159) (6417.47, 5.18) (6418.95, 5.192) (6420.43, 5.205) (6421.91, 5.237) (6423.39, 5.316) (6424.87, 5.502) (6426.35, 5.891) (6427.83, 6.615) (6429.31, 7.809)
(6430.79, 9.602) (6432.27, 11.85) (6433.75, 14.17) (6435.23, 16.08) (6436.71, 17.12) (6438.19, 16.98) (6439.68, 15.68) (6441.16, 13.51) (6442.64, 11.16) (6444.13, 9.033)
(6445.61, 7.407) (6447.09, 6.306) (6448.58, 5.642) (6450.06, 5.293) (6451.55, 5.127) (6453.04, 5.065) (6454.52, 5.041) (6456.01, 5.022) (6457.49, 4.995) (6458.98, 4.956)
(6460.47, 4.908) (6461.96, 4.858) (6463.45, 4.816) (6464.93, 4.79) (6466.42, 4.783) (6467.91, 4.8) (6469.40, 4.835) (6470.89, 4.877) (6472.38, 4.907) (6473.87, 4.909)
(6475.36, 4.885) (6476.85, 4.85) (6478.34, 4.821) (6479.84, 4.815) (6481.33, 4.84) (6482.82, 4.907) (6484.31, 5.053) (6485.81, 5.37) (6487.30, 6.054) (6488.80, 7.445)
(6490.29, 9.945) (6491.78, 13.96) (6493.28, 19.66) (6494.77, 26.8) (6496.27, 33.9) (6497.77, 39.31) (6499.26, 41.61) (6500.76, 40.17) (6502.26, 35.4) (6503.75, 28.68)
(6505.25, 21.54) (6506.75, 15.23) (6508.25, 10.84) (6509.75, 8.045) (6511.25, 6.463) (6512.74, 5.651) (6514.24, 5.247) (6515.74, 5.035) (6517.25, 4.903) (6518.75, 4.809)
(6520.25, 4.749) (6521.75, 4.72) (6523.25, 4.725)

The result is 1.67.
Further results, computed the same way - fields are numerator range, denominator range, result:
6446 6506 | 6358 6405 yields 2.36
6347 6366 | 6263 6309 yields 0.78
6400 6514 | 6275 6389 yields 1.53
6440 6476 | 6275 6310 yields 0.82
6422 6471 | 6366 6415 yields 1.59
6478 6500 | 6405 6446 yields 1.87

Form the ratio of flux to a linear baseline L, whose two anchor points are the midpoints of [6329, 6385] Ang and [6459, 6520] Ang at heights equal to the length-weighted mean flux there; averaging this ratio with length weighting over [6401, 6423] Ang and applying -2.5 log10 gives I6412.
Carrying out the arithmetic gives 0.465 mag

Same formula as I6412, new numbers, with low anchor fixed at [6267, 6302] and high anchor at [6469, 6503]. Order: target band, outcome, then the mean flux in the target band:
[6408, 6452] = 0.41 mag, 8.27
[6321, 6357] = 0.48 mag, 4.98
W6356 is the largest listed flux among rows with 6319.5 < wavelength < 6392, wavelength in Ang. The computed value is 6.252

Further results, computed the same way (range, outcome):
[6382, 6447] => 17.12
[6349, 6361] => 5.273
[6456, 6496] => 26.8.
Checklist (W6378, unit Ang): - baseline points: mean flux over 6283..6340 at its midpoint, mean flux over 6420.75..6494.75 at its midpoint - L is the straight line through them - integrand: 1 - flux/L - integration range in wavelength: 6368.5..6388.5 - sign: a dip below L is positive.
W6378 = 7.8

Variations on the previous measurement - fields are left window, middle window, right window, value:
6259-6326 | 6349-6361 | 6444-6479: 3.18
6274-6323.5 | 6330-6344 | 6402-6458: 6.24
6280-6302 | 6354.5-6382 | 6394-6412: 0.33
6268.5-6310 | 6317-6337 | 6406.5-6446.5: 5.60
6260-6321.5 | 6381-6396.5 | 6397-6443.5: 5.81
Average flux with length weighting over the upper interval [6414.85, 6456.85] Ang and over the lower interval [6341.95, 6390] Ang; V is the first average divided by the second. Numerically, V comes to 1.7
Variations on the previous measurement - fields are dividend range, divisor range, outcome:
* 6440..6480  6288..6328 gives 0.59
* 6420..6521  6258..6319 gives 1.26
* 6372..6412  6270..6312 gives 0.62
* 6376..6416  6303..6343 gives 0.52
